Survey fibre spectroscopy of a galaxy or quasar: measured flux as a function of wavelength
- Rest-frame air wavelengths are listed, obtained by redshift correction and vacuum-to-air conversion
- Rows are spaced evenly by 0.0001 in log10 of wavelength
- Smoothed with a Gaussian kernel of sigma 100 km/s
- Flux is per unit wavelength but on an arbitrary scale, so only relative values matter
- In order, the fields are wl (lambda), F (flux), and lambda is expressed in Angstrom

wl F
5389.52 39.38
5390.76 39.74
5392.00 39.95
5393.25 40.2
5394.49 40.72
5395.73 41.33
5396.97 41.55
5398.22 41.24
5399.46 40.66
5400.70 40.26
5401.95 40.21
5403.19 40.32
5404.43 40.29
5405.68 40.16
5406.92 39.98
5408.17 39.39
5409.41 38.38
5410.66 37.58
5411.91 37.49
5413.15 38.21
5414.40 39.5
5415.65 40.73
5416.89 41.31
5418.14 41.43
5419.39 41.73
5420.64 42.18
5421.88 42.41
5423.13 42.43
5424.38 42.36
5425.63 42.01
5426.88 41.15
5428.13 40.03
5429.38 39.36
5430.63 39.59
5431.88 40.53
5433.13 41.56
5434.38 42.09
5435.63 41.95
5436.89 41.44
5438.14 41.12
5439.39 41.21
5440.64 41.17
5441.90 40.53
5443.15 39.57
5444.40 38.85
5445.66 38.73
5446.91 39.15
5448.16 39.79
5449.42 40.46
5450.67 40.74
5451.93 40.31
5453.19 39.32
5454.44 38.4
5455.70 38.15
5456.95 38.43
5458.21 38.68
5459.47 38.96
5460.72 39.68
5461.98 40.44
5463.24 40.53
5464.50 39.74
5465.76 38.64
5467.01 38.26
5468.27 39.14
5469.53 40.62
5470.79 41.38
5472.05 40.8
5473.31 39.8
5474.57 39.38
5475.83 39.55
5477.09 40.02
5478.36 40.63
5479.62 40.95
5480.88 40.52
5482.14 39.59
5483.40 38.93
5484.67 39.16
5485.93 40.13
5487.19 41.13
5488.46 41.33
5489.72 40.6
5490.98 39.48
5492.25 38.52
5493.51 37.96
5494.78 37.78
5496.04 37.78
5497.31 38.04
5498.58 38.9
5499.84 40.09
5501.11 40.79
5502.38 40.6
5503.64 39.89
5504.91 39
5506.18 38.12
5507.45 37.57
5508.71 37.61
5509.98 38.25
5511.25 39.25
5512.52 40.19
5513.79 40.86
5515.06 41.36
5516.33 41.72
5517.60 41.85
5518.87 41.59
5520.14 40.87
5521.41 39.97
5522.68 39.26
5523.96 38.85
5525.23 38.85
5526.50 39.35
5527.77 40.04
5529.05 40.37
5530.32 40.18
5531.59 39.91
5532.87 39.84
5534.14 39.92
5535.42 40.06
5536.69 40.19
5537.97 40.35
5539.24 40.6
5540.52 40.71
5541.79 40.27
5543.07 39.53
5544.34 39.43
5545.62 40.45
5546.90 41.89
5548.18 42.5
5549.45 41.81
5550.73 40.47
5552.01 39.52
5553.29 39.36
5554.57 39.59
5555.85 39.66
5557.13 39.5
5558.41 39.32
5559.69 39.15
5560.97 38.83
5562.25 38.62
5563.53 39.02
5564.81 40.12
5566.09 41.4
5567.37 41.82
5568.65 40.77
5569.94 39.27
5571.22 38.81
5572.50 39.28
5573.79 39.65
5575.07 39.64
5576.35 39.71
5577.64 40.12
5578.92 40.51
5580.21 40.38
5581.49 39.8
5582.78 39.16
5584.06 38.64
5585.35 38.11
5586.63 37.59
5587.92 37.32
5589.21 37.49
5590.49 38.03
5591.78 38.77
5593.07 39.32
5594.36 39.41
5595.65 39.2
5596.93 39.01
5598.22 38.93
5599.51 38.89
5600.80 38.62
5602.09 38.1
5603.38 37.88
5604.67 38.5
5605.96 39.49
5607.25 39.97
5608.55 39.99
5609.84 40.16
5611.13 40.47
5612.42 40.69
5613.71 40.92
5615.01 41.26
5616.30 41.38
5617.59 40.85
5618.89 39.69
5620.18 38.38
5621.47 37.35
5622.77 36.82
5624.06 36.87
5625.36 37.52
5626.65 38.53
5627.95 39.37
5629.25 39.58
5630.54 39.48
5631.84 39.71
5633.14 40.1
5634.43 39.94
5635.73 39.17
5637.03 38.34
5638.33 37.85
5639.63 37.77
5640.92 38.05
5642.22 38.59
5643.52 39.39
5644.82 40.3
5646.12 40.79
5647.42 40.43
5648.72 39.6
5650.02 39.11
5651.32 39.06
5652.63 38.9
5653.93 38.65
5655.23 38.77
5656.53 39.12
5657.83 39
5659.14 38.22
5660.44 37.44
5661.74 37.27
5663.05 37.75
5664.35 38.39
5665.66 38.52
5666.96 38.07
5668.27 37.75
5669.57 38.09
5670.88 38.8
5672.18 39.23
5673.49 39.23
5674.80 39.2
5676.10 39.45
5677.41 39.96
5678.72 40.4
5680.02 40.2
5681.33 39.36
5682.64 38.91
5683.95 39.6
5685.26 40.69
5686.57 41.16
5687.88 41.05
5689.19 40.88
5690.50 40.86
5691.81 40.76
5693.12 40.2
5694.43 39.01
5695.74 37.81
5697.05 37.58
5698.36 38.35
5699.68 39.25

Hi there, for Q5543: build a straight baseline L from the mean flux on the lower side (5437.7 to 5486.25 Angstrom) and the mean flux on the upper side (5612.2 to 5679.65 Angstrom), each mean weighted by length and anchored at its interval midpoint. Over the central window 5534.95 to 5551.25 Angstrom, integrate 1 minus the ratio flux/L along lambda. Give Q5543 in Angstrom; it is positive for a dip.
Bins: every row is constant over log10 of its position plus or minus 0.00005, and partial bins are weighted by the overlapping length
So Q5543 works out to -0.50 Angstrom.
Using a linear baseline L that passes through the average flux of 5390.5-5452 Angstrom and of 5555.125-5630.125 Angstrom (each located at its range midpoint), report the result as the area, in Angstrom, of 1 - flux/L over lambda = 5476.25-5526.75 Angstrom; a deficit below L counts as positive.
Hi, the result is 0.3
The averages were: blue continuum 40.5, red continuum 39.3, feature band 39.7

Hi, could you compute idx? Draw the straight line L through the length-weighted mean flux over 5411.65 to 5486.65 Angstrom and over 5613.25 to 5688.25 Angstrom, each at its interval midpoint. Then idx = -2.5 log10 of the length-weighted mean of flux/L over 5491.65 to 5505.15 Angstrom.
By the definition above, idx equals 0.02 mag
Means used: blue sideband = 40.2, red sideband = 39.1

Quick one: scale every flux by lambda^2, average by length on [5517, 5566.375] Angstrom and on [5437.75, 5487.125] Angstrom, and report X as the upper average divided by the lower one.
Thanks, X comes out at 1.0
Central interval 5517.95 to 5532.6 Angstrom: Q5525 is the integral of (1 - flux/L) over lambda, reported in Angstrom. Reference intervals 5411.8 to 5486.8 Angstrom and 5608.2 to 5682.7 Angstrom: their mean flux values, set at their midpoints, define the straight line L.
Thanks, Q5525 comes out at -0.1 Angstrom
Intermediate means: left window 40.2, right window 39.1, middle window 40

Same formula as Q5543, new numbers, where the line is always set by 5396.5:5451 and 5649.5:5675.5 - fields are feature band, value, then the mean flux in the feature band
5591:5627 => -0.2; 39.2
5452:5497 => 0.6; 39.6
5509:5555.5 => -0.8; 40.2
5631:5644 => -0.1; 38.9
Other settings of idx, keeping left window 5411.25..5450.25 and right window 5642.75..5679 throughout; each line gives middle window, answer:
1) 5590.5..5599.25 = 0.012 mag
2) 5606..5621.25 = -0.026 mag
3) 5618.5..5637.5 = 0.013 mag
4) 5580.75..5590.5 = 0.032 mag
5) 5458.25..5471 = 0.020 mag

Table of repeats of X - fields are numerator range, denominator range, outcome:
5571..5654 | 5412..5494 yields 1.03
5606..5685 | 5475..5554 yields 1.03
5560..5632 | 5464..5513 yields 1.03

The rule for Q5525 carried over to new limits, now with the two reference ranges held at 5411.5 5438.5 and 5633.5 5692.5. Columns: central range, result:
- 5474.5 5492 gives 0.2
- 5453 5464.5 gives 0.4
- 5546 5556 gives -0.2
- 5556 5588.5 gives 0.3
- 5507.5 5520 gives 0.0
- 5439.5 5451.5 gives 0.3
